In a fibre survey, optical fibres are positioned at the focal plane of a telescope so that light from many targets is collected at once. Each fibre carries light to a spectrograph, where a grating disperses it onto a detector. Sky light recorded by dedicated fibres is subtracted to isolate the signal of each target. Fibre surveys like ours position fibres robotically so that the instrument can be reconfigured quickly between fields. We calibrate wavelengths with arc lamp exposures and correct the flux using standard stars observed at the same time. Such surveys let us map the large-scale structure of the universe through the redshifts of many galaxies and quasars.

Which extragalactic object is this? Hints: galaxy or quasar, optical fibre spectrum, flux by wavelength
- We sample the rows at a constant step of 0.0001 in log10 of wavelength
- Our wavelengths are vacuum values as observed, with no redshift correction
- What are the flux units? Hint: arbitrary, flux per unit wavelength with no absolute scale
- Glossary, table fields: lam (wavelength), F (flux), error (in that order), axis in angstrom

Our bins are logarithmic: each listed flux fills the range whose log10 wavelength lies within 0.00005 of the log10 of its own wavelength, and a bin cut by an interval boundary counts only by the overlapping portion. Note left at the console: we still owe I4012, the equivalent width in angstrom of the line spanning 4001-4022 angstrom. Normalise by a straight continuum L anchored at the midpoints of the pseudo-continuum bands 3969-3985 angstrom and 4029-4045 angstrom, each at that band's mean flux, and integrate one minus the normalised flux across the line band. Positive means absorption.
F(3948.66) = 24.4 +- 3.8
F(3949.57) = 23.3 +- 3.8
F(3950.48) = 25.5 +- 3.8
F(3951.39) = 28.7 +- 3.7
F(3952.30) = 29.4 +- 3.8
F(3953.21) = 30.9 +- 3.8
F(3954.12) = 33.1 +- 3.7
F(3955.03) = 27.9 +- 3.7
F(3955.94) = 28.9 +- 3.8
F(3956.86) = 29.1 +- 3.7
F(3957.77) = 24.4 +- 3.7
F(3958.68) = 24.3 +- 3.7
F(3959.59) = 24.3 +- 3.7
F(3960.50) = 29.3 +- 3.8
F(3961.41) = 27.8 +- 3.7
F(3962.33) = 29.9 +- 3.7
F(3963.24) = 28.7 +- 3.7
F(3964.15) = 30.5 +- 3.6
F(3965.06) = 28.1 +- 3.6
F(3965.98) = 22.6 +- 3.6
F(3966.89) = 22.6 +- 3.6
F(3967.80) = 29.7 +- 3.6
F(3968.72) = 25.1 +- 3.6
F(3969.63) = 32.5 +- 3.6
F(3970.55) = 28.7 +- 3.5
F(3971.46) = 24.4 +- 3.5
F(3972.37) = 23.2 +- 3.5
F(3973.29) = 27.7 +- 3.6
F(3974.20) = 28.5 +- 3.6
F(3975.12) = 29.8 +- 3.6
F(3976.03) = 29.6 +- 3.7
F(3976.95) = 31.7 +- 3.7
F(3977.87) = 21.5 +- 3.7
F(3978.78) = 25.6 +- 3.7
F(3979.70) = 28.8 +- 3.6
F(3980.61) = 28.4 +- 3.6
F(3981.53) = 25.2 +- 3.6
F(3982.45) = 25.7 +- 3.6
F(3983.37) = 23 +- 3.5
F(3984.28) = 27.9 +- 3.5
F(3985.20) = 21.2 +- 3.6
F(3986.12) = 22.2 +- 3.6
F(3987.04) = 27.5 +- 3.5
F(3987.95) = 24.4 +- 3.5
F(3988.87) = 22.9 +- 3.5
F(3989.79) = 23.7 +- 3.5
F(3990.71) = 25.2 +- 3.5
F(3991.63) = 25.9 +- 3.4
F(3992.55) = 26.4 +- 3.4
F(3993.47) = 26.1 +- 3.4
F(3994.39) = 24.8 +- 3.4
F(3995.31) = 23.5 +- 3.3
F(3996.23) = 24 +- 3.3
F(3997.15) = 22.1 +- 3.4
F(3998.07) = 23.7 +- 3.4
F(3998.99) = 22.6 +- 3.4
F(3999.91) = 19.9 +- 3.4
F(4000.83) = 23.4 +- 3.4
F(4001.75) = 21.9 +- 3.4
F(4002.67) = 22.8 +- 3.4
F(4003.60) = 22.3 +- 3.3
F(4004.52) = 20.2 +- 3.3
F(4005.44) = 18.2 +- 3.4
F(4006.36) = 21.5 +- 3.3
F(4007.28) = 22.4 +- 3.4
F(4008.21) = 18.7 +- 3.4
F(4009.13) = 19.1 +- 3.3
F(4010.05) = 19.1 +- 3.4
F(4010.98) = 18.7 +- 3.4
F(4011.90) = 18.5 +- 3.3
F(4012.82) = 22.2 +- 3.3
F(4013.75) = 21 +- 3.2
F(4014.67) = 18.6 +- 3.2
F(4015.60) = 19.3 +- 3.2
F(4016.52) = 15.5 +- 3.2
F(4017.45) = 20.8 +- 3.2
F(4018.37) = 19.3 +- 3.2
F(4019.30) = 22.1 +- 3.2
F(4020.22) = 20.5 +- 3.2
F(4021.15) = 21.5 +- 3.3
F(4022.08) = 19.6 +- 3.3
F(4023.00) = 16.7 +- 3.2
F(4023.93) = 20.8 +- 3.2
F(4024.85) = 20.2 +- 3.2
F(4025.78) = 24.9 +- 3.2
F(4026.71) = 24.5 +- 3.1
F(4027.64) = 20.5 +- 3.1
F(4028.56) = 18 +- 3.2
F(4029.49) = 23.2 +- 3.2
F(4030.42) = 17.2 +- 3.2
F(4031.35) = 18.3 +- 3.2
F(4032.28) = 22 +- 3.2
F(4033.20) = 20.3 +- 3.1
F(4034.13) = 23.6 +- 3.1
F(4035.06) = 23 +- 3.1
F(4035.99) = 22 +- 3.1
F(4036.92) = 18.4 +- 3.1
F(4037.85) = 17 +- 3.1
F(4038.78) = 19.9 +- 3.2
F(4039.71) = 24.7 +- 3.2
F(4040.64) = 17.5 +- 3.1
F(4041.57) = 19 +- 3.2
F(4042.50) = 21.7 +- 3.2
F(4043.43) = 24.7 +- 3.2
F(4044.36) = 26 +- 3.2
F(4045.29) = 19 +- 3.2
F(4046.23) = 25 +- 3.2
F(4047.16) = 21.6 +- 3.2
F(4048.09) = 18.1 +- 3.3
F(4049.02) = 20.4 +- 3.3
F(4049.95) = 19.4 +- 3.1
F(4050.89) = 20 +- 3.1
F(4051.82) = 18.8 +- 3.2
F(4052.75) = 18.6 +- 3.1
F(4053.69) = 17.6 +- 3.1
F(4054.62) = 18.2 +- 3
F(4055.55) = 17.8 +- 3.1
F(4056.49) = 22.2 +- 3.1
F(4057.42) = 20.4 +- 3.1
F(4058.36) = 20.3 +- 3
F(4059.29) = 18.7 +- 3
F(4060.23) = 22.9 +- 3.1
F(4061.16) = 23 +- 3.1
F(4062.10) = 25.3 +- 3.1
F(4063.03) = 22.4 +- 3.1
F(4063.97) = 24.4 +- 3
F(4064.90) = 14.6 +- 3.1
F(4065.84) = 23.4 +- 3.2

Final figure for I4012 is 3.0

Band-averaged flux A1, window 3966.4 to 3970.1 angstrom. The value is 27.4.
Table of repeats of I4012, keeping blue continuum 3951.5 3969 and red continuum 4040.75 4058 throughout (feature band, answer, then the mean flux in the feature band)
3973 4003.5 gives 0.5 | 25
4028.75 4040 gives 0.5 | 20.7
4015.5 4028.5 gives 1.3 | 20.4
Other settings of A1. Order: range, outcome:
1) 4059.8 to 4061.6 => 23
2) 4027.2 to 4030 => 20.5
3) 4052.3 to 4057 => 18.9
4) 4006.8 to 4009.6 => 20.1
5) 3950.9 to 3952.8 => 29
